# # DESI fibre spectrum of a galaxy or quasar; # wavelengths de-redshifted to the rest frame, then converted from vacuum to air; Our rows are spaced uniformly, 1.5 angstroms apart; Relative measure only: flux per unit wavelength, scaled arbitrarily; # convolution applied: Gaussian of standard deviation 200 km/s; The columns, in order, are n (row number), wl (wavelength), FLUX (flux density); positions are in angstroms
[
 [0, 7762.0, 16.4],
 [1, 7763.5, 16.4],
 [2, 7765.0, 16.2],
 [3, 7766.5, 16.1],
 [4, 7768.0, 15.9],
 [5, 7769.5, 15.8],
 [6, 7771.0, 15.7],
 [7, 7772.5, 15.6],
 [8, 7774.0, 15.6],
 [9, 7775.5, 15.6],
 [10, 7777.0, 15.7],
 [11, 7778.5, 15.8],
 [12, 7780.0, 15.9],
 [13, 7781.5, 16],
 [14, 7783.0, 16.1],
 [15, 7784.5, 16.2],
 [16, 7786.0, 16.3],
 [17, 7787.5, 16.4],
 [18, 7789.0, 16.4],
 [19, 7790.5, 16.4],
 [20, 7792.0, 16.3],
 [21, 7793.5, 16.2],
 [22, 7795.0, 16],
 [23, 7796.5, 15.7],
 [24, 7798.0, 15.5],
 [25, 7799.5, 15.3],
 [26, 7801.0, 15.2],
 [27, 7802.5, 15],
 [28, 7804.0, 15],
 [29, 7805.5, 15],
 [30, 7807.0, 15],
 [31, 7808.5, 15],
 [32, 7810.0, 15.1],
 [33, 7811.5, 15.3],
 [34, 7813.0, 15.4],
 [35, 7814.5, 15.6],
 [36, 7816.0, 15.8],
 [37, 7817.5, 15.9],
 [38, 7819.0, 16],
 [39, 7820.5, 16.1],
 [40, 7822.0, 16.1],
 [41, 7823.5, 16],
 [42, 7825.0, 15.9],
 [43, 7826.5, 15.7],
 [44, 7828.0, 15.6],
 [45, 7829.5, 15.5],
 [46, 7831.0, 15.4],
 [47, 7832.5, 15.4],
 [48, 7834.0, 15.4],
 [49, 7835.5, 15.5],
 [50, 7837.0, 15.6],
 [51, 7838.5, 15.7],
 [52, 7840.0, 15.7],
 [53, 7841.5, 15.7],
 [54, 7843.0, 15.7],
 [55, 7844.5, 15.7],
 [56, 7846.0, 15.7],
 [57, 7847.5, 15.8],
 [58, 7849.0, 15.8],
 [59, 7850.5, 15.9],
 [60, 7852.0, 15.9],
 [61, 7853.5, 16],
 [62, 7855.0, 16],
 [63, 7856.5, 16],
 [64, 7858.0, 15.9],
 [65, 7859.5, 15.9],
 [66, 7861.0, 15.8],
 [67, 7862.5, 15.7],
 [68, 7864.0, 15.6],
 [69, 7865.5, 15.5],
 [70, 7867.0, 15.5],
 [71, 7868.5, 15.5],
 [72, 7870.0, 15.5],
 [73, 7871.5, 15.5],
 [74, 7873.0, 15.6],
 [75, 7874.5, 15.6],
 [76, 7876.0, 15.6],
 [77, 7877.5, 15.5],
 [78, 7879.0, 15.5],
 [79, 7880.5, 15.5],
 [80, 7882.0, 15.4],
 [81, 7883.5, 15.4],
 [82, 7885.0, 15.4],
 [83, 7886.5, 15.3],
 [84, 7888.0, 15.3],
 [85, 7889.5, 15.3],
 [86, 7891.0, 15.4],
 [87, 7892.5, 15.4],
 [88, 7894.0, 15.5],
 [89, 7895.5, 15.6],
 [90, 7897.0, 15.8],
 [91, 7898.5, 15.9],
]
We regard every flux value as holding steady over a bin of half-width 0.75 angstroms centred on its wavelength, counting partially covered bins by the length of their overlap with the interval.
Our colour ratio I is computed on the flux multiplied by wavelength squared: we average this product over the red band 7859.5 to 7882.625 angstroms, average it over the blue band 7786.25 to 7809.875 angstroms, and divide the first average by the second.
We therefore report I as 1.01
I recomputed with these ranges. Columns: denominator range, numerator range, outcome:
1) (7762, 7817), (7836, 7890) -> 1.01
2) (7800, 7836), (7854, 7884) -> 1.02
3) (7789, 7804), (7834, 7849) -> 1.01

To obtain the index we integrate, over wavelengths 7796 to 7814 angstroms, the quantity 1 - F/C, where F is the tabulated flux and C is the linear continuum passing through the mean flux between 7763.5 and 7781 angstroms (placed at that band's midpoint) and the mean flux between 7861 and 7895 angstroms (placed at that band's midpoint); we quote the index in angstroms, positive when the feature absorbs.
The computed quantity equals 0.6 angstroms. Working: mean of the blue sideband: 15.8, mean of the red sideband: 15.5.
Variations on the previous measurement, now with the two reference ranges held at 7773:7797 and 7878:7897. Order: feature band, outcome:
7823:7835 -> 0.1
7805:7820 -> 0.4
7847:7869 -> -0.3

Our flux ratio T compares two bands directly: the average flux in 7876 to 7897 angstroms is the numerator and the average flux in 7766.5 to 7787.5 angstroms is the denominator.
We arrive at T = 1.0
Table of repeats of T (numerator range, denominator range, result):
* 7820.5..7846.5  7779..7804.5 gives 0.99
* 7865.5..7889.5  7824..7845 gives 0.99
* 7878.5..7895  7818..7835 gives 0.98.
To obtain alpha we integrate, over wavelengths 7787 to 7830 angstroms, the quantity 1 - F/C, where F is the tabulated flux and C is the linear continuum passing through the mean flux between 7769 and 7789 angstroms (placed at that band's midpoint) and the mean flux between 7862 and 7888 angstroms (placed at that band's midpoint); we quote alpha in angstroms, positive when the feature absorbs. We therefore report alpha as 0.3 angstroms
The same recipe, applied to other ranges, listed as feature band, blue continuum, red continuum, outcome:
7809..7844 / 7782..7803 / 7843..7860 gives 0.5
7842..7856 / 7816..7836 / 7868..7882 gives -0.2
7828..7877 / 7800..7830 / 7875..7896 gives -0.6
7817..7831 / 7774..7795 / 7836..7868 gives 0.0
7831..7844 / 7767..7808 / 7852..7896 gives 0.1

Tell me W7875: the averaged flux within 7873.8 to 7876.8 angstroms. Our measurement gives 15.6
